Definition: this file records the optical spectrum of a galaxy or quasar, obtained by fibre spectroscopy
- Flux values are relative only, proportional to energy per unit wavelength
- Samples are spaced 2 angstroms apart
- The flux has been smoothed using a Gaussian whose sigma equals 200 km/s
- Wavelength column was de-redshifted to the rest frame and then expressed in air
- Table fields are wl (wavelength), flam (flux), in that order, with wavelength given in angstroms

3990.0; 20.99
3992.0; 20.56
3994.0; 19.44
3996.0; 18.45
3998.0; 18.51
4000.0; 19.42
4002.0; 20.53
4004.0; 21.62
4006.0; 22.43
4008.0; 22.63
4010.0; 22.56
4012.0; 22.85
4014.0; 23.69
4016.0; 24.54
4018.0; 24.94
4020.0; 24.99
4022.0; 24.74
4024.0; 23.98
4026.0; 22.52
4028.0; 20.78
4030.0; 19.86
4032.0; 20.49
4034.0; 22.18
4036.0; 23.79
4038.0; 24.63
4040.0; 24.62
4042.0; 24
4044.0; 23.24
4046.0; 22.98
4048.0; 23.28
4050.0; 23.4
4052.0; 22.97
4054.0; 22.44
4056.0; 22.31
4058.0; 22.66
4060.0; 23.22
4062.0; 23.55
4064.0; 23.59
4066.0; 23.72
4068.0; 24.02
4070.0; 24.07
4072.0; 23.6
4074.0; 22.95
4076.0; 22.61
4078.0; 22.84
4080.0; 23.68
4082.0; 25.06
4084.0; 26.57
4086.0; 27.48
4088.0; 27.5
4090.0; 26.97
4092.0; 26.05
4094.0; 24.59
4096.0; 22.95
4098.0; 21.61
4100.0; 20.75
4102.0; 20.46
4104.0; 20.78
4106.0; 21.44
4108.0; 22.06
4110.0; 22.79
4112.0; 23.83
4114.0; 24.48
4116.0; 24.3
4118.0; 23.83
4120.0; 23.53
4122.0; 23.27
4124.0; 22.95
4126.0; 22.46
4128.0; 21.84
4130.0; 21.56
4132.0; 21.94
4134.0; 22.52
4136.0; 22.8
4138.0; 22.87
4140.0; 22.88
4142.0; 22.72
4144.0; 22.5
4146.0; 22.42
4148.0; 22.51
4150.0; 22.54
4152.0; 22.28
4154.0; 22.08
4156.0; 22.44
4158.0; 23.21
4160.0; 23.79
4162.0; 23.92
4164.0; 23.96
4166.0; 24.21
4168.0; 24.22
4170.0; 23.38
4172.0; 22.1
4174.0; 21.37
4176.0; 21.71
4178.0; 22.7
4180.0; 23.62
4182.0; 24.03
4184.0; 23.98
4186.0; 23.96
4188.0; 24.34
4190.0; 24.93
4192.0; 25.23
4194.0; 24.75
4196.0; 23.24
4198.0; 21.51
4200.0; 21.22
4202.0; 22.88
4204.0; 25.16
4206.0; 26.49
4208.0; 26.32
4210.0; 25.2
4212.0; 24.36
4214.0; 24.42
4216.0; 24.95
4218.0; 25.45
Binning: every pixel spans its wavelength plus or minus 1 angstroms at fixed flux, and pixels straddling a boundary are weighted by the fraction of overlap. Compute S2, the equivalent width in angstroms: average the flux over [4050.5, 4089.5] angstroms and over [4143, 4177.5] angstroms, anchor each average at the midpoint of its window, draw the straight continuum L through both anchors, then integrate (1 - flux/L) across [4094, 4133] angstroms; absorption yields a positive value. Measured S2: 1.52 angstroms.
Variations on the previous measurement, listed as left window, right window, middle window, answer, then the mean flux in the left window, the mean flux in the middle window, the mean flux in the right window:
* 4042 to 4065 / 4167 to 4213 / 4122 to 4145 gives 1.0 angstroms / 23.1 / 22.5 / 23.8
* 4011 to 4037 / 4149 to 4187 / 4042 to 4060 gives 0.0 angstroms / 23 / 23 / 23.1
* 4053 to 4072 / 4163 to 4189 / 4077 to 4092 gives -1.6 angstroms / 23.3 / 25.8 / 23.4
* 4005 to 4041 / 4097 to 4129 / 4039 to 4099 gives -3.0 angstroms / 23.1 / 24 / 22.5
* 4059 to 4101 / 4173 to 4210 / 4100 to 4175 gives 3.8 angstroms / 24.2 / 22.7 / 23.8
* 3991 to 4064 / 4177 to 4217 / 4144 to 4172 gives 0.8 angstroms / 22.5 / 23.1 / 24.2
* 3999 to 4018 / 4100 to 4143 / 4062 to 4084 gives -1.2 angstroms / 22.4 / 23.7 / 22.6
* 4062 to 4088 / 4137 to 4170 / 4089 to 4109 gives 1.0 angstroms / 24.3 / 22.8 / 23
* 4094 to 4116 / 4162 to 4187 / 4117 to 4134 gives 0.0 angstroms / 22.3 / 22.7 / 23.3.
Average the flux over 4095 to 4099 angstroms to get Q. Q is 22.3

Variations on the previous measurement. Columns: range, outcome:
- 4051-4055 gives 22.7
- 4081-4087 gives 26.4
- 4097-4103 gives 20.9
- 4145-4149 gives 22.5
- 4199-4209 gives 24.4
